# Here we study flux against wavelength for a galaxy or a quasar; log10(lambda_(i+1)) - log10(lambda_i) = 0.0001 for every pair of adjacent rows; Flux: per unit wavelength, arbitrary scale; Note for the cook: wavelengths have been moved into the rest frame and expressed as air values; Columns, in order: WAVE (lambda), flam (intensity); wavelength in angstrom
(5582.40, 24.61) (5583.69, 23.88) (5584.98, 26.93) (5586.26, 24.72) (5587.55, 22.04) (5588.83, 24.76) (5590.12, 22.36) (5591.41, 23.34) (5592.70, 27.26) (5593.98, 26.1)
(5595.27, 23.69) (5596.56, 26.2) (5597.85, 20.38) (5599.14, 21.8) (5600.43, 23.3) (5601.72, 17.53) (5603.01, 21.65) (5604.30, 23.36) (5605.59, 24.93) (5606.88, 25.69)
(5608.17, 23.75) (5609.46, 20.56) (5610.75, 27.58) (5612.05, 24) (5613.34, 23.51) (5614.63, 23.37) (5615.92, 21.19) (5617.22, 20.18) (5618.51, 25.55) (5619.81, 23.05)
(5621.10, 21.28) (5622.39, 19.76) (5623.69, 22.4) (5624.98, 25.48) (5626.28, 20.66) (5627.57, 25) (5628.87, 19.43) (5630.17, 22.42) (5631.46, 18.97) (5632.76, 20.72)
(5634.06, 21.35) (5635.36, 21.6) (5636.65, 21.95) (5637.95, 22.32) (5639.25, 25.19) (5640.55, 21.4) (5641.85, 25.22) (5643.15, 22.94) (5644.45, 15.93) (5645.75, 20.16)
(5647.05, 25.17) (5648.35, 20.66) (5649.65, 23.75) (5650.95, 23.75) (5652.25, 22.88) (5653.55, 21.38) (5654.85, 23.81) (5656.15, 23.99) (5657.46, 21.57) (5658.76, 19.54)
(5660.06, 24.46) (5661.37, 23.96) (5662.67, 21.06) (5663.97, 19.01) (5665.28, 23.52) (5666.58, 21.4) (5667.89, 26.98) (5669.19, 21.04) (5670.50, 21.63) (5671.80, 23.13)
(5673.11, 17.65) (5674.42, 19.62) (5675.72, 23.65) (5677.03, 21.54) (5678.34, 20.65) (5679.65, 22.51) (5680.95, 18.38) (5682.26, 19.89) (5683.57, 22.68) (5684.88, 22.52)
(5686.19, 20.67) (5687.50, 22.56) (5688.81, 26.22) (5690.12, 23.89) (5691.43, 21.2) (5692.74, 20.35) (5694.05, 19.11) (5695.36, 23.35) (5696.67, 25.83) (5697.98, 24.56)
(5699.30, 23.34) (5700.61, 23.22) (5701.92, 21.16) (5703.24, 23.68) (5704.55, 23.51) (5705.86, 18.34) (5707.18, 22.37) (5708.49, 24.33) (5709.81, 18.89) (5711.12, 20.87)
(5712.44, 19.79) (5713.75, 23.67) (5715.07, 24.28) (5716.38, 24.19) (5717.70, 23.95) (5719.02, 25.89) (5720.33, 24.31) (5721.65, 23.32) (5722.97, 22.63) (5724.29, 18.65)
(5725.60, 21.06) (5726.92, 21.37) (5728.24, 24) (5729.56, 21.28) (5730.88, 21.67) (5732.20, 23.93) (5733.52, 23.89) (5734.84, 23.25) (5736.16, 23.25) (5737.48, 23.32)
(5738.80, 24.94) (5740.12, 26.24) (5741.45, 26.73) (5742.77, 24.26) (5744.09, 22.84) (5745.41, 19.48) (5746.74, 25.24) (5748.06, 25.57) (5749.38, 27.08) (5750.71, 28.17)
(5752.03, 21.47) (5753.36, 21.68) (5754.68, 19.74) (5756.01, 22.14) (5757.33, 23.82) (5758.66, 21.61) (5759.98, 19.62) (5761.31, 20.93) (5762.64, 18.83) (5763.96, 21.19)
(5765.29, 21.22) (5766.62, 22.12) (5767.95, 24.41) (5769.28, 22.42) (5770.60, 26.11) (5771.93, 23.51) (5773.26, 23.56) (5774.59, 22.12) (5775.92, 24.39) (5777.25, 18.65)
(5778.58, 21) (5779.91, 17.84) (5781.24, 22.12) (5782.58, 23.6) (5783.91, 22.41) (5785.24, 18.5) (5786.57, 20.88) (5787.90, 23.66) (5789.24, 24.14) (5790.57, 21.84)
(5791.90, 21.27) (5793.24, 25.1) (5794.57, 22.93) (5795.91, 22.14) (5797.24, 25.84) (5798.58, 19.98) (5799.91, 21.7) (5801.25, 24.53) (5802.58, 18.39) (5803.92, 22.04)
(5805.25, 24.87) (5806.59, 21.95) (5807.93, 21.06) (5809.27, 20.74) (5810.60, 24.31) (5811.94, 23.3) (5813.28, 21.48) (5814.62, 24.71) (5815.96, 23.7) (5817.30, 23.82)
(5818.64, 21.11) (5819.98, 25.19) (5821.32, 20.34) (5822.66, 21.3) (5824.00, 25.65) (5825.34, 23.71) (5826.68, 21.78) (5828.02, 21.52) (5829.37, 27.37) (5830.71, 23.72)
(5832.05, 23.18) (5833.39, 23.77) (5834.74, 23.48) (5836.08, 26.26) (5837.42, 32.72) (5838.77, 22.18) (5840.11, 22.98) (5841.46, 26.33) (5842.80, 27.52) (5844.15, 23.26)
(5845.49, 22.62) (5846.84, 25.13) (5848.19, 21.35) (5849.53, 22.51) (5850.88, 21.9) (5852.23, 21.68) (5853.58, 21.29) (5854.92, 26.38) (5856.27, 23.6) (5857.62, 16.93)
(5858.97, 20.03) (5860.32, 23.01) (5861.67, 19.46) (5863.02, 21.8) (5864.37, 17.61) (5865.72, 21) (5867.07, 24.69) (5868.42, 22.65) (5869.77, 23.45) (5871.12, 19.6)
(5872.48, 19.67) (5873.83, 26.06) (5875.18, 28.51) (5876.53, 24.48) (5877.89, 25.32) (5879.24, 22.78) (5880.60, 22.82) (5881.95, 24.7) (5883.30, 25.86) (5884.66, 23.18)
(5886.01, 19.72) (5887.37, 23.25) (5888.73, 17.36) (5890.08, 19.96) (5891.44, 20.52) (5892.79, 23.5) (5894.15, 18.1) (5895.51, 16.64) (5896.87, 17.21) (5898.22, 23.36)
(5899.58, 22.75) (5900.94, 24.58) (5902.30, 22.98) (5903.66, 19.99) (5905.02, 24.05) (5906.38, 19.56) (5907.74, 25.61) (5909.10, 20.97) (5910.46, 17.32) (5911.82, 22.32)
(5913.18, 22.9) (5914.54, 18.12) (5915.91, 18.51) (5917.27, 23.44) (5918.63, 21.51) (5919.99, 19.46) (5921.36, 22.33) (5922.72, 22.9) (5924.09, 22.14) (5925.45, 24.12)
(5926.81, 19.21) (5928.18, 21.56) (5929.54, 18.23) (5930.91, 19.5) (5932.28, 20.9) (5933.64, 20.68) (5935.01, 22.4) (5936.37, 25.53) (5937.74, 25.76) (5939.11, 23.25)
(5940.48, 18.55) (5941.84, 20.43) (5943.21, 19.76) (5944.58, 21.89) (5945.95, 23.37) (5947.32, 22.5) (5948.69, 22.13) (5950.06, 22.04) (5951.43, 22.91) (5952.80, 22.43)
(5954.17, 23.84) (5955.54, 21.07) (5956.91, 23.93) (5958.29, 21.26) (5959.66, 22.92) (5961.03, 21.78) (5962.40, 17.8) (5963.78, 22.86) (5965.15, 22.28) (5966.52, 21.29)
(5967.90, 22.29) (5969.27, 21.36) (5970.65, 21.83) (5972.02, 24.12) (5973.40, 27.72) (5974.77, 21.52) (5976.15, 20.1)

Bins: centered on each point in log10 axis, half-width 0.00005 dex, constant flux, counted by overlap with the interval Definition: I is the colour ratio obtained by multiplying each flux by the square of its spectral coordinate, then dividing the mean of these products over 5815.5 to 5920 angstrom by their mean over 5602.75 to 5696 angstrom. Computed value 1.09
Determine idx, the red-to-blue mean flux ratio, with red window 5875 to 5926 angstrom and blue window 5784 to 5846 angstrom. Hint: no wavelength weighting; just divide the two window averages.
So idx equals 0.9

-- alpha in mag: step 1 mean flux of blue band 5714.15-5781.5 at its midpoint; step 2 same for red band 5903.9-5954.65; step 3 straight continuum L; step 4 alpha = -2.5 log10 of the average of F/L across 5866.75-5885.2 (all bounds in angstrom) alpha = -0.09 mag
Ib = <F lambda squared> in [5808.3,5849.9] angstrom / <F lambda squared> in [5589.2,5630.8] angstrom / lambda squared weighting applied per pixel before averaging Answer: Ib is 1.11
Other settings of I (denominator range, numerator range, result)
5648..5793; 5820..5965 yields 1.05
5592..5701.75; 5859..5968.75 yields 1.07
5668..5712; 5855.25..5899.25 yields 1.06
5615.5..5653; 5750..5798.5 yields 1.06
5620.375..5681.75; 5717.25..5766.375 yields 1.08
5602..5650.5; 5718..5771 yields 1.07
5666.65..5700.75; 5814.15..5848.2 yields 1.15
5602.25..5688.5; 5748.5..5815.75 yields 1.05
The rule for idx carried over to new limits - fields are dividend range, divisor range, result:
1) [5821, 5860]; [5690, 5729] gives 1.04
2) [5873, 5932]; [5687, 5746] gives 0.95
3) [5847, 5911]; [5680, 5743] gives 0.97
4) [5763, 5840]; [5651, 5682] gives 1.04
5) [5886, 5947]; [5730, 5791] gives 0.94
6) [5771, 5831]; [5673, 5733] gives 1.01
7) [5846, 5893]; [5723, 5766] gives 0.98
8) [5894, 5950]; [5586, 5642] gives 0.94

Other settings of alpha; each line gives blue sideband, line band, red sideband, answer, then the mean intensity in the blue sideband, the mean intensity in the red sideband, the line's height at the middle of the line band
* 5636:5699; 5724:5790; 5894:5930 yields -0.04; 22.2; 21.2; 21.8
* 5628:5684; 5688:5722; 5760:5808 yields -0.04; 21.8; 22.1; 21.9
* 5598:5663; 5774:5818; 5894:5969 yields -0.02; 22.4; 21.6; 22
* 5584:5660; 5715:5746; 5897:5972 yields -0.04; 22.8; 21.8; 22.4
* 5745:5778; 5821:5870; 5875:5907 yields -0.04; 22.6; 22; 22.2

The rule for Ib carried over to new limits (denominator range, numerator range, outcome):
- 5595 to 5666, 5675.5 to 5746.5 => 1.04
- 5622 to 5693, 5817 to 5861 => 1.13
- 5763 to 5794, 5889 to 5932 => 0.99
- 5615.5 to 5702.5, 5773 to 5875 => 1.09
